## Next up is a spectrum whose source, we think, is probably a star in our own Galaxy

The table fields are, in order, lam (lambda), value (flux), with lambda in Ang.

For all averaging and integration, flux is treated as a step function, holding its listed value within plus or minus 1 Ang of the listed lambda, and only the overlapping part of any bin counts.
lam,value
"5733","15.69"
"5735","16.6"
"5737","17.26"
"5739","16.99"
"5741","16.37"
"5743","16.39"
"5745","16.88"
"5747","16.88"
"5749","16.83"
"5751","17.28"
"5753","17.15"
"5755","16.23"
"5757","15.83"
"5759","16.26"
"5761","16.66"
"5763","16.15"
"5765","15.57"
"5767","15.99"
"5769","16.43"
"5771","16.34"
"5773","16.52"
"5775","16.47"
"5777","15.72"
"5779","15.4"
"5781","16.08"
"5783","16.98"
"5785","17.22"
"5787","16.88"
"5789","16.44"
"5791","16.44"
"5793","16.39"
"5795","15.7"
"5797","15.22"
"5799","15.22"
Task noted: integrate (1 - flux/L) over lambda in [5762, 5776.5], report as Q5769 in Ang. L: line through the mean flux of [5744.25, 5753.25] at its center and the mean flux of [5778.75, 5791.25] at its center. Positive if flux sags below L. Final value 0.48 Ang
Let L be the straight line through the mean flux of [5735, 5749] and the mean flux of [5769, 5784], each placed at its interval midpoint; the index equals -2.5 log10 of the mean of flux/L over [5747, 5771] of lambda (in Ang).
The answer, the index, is 0.006 mag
